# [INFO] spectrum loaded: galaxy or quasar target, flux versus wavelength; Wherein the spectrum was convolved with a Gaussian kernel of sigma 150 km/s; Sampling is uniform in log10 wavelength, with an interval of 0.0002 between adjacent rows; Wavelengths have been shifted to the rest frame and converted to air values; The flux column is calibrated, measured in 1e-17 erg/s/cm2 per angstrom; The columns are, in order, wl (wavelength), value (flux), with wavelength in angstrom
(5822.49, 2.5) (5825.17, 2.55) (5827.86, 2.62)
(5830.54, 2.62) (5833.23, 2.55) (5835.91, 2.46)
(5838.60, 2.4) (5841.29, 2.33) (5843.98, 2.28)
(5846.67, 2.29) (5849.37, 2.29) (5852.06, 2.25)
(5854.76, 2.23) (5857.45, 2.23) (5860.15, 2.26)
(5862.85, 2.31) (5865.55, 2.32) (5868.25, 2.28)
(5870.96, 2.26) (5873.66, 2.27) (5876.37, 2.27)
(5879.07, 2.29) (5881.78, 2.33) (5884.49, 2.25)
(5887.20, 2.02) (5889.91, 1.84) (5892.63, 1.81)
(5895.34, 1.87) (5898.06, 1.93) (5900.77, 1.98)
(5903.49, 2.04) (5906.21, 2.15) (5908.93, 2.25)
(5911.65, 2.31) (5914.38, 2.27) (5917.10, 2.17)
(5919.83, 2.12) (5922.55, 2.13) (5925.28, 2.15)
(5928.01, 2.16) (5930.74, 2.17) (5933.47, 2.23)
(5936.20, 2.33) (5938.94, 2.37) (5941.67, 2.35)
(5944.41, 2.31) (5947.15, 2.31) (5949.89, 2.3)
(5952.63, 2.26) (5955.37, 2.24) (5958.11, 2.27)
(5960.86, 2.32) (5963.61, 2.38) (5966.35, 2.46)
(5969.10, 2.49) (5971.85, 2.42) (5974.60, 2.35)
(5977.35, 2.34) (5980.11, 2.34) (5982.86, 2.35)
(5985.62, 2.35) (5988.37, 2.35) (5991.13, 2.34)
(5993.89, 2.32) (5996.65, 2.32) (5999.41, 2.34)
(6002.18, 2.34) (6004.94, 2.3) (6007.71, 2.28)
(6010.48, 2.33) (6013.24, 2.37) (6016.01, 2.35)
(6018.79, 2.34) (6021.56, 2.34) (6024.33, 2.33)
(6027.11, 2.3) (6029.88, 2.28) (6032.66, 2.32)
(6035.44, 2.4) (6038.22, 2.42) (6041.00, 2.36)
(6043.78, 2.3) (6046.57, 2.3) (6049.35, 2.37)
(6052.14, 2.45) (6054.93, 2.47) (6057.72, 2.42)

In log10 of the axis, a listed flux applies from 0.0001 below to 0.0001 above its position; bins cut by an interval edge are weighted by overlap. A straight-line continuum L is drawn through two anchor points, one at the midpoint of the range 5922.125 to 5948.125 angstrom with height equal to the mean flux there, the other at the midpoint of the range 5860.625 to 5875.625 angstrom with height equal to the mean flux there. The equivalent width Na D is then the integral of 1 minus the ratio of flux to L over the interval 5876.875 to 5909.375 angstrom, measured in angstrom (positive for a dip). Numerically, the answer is 3.0 angstrom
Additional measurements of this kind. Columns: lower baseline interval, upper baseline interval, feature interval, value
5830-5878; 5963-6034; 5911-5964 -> 1.9 angstrom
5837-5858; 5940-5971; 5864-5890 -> 0.8 angstrom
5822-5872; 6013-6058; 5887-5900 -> 2.6 angstrom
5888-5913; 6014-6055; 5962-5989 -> -2.2 angstrom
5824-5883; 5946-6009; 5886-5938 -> 5.3 angstrom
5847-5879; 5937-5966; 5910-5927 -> 0.8 angstrom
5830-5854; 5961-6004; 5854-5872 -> 0.8 angstrom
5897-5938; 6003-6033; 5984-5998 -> -0.3 angstrom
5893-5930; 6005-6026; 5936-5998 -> -3.2 angstrom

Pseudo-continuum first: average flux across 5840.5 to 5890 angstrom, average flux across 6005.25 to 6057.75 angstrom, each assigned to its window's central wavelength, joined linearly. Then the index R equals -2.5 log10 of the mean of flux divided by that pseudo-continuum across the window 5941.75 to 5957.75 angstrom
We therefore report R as 0.01 mag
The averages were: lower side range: 2.25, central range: 2.29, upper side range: 2.35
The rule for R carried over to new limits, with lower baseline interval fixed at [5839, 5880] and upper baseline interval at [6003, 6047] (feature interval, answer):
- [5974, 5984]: -0.012 mag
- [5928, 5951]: 0.008 mag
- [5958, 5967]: -0.022 mag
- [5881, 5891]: 0.091 mag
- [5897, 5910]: 0.112 mag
